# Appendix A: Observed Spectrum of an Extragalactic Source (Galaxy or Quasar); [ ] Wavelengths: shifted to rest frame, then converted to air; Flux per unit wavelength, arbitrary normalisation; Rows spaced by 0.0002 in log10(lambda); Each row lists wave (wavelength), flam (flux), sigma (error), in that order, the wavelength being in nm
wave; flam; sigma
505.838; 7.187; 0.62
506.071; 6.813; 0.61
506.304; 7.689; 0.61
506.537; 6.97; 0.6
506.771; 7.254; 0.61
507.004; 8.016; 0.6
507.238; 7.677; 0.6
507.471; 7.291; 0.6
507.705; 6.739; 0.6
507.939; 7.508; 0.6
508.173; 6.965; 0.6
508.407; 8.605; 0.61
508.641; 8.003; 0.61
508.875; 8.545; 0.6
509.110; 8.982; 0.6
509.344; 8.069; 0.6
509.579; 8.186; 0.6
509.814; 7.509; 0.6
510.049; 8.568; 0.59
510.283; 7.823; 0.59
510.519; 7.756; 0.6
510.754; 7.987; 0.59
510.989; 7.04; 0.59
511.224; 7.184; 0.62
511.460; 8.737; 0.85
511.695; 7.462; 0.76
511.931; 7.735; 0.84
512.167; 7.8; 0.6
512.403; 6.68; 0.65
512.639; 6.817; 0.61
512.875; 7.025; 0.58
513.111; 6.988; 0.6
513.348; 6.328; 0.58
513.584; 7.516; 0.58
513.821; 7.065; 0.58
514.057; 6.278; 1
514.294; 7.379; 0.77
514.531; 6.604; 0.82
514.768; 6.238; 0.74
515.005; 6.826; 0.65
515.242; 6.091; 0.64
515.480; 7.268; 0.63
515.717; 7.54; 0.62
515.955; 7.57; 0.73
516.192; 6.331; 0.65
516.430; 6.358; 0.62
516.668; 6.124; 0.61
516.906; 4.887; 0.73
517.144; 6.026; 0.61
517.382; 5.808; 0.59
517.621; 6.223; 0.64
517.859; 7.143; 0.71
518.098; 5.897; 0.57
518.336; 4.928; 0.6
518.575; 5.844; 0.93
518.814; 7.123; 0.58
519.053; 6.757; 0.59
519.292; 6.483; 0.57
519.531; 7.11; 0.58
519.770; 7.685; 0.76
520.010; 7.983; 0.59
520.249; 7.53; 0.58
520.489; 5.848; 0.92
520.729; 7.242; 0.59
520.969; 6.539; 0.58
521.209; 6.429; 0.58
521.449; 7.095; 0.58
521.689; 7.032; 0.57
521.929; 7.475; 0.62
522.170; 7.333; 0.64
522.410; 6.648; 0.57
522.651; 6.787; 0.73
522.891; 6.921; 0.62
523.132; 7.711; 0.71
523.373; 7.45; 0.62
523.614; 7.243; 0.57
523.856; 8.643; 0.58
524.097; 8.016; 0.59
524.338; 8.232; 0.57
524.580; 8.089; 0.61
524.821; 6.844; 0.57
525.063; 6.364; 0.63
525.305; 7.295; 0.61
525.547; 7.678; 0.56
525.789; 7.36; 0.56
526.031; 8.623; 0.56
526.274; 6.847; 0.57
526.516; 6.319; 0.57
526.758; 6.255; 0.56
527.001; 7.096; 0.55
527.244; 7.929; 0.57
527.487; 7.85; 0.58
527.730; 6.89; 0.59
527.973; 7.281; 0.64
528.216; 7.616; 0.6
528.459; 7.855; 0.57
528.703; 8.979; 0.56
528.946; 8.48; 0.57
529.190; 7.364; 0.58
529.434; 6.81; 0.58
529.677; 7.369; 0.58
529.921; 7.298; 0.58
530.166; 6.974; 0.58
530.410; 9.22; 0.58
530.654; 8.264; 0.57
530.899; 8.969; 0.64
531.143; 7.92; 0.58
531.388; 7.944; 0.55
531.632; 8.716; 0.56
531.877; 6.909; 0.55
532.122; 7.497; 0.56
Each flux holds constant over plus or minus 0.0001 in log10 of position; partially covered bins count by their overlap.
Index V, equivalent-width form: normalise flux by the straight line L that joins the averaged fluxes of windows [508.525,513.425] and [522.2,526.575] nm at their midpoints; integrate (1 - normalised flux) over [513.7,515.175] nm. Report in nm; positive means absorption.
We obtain 0.18 nm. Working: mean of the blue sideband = 7.69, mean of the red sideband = 7.41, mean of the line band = 6.71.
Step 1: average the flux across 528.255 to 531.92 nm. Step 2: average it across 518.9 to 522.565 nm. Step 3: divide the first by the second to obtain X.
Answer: 1.13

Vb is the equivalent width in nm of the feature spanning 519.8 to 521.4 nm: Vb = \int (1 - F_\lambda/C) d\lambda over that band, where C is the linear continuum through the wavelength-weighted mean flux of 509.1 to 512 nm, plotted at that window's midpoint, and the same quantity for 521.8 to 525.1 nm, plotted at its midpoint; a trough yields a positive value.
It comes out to 0.12 nm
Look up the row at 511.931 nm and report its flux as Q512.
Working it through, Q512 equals 7.735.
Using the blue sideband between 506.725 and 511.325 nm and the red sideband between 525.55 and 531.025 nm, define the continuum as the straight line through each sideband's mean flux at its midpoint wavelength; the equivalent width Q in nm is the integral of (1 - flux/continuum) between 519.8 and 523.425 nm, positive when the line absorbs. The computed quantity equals 0.29 nm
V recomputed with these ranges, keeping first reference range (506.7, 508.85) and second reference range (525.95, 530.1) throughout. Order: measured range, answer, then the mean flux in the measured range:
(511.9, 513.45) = 0.11 nm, 7.02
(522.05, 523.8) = 0.06 nm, 7.21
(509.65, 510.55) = -0.04 nm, 7.94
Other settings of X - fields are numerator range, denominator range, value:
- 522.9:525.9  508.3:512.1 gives 0.94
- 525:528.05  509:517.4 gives 1.01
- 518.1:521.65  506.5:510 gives 0.86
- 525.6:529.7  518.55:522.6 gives 1.07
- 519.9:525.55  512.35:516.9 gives 1.08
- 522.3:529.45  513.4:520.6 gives 1.13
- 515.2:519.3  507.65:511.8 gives 0.81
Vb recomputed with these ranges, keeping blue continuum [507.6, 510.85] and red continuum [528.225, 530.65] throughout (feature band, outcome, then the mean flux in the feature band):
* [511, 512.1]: 0.031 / 7.71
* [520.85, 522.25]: 0.160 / 6.97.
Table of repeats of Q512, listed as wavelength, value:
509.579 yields 8.186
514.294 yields 7.379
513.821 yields 7.065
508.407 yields 8.605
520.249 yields 7.53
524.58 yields 8.089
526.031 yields 8.623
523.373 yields 7.45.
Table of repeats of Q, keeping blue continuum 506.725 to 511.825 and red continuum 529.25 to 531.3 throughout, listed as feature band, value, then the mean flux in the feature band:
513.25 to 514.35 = 0.131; 6.9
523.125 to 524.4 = -0.008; 7.88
